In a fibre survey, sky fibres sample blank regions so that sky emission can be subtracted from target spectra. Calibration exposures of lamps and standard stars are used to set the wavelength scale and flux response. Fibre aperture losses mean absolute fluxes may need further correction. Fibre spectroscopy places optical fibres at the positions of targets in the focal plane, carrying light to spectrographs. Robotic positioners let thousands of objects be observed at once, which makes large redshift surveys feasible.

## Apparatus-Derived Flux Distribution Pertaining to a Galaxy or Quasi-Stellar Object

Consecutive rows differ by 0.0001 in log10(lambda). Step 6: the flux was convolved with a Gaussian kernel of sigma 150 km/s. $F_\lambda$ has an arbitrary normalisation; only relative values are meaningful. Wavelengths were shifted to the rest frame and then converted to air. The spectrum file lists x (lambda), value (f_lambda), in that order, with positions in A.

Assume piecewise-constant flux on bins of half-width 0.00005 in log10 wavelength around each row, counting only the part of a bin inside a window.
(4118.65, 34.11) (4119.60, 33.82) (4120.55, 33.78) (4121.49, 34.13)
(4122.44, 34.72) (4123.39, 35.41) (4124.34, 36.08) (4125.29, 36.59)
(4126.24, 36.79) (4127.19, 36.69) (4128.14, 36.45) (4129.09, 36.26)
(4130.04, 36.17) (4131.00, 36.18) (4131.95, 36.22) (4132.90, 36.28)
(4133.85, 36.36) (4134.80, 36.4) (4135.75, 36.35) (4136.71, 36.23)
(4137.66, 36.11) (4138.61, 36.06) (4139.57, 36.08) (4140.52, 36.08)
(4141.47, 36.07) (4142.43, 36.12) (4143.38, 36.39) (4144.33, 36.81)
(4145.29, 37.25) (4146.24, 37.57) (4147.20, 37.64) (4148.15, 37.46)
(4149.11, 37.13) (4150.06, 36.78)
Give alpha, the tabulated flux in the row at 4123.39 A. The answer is 35.41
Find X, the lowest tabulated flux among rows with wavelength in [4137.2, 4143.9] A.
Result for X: 36.06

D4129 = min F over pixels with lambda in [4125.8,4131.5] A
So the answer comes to 36.17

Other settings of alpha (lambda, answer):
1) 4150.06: 36.78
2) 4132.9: 36.28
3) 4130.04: 36.17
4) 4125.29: 36.59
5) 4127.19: 36.69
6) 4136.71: 36.23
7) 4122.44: 34.72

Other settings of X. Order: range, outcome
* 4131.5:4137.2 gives 36.22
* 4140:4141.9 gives 36.07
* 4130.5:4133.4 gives 36.18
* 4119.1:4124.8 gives 33.78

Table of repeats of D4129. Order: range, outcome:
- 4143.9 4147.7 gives 36.81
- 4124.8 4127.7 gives 36.59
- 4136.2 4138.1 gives 36.11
